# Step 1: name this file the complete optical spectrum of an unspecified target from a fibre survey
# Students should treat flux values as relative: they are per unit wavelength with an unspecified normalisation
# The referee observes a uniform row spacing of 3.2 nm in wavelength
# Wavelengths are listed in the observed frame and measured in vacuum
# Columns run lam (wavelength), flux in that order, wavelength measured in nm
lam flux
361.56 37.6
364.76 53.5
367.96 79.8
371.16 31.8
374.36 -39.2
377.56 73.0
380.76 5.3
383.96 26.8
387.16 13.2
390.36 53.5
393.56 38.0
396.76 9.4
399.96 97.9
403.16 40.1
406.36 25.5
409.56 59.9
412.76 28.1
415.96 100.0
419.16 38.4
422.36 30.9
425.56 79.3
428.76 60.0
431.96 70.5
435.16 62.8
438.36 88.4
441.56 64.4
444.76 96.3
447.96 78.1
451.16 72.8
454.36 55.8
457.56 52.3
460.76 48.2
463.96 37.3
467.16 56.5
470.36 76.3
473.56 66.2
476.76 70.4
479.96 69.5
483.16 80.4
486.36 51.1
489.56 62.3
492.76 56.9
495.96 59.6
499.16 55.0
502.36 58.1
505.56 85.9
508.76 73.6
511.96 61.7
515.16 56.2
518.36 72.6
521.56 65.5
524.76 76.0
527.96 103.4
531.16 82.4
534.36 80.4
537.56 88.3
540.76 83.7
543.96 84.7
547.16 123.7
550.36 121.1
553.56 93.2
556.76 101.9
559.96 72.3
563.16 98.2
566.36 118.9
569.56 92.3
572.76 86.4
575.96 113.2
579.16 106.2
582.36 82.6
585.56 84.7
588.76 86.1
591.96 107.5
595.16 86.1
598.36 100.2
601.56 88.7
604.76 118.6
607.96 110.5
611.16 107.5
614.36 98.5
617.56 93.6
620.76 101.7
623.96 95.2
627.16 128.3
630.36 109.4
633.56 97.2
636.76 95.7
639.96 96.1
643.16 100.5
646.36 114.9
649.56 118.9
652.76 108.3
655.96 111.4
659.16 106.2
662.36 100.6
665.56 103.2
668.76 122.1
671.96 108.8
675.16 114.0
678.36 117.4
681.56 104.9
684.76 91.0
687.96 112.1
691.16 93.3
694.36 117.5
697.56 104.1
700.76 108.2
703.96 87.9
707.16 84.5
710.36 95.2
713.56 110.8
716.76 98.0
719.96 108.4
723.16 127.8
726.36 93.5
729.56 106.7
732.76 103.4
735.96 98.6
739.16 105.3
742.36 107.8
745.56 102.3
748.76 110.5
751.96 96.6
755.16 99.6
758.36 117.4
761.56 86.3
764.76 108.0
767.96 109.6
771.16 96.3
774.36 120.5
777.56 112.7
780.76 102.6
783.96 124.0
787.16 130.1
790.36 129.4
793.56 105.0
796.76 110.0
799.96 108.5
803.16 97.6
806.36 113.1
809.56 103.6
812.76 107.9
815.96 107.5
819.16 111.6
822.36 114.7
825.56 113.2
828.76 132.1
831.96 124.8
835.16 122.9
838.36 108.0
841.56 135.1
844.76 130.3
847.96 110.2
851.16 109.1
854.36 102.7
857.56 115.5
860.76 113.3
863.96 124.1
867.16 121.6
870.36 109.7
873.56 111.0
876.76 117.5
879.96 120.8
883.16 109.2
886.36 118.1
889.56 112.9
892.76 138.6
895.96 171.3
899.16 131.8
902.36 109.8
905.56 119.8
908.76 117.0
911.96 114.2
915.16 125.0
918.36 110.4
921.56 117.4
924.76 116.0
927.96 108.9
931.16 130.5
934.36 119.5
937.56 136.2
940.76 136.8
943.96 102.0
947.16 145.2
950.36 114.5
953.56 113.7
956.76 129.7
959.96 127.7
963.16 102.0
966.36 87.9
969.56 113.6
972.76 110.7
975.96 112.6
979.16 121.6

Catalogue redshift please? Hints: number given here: 0.363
